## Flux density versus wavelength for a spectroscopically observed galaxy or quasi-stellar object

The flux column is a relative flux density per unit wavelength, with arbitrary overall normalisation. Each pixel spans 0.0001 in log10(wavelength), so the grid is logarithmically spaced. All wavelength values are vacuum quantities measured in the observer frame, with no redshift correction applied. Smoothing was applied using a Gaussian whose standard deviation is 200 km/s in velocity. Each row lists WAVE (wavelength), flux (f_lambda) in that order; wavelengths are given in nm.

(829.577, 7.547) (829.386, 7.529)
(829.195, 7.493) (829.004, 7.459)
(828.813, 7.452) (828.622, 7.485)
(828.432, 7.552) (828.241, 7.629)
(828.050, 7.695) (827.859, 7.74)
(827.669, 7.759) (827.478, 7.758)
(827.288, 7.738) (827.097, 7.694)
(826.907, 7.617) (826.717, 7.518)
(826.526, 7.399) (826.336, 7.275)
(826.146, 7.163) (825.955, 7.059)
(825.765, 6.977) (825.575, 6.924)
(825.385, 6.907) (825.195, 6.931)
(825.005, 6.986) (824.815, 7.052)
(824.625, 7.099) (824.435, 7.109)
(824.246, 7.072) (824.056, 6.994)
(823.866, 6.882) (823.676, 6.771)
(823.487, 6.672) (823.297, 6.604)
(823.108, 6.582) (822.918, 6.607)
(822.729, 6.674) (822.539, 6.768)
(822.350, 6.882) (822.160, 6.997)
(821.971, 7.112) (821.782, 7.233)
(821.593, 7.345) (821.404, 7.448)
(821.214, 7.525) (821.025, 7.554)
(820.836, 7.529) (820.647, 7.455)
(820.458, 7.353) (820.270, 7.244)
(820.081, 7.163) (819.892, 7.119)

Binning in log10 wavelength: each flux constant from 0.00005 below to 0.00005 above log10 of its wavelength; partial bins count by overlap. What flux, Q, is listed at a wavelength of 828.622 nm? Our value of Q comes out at 7.485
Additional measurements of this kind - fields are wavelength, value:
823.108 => 6.582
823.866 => 6.882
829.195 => 7.493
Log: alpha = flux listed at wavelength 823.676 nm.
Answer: 6.771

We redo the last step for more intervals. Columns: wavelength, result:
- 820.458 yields 7.353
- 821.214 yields 7.525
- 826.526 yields 7.399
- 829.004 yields 7.459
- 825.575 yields 6.924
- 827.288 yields 7.738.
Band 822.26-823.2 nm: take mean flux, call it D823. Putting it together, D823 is 6.7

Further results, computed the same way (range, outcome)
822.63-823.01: 6.64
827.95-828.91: 7.56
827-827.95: 7.74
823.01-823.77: 6.66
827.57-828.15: 7.72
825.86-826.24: 7.1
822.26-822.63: 6.83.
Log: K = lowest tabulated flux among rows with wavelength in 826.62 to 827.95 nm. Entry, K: 7.518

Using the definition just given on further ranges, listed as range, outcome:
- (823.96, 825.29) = 6.931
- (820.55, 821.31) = 7.455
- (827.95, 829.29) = 7.452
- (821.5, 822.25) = 6.997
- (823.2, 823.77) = 6.604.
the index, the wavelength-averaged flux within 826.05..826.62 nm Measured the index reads 7.28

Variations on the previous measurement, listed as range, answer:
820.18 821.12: 7.44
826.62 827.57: 7.67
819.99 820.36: 7.2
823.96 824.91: 7.07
